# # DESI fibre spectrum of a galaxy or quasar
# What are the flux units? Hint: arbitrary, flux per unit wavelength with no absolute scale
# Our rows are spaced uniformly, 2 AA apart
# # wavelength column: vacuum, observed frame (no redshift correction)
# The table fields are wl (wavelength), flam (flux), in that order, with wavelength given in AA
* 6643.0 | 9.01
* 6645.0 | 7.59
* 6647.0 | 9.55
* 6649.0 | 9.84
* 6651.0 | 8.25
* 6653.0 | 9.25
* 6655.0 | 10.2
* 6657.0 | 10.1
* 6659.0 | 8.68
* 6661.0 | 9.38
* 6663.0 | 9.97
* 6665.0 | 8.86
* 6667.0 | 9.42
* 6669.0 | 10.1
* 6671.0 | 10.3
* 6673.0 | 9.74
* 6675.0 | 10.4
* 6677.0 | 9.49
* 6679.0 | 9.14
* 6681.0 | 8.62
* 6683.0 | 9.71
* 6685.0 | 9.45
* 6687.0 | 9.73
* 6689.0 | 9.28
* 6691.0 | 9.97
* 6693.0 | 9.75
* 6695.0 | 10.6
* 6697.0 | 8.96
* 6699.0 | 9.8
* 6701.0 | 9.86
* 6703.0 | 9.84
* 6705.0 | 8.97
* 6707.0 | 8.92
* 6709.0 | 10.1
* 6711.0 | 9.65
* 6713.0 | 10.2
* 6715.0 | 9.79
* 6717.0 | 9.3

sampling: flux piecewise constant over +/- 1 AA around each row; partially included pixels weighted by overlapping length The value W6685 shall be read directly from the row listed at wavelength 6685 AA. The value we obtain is 9.45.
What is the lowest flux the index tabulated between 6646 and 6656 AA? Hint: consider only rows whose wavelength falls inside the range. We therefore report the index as 8.25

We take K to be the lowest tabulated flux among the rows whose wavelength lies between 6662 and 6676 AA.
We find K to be 8.86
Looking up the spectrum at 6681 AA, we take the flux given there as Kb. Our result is 8.62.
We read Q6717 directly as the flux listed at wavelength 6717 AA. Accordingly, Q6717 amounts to 9.3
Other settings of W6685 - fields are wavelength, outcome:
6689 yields 9.28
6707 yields 8.92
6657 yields 10.1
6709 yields 10.1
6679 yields 9.14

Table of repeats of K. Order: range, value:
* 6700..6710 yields 8.92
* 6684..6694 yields 9.28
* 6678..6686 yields 8.62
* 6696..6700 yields 8.96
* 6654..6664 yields 8.68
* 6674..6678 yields 9.49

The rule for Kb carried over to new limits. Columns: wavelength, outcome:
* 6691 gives 9.97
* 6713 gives 10.2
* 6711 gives 9.65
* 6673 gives 9.74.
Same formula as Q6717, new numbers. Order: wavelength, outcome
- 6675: 10.4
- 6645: 7.59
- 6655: 10.2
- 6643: 9.01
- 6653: 9.25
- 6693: 9.75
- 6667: 9.42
